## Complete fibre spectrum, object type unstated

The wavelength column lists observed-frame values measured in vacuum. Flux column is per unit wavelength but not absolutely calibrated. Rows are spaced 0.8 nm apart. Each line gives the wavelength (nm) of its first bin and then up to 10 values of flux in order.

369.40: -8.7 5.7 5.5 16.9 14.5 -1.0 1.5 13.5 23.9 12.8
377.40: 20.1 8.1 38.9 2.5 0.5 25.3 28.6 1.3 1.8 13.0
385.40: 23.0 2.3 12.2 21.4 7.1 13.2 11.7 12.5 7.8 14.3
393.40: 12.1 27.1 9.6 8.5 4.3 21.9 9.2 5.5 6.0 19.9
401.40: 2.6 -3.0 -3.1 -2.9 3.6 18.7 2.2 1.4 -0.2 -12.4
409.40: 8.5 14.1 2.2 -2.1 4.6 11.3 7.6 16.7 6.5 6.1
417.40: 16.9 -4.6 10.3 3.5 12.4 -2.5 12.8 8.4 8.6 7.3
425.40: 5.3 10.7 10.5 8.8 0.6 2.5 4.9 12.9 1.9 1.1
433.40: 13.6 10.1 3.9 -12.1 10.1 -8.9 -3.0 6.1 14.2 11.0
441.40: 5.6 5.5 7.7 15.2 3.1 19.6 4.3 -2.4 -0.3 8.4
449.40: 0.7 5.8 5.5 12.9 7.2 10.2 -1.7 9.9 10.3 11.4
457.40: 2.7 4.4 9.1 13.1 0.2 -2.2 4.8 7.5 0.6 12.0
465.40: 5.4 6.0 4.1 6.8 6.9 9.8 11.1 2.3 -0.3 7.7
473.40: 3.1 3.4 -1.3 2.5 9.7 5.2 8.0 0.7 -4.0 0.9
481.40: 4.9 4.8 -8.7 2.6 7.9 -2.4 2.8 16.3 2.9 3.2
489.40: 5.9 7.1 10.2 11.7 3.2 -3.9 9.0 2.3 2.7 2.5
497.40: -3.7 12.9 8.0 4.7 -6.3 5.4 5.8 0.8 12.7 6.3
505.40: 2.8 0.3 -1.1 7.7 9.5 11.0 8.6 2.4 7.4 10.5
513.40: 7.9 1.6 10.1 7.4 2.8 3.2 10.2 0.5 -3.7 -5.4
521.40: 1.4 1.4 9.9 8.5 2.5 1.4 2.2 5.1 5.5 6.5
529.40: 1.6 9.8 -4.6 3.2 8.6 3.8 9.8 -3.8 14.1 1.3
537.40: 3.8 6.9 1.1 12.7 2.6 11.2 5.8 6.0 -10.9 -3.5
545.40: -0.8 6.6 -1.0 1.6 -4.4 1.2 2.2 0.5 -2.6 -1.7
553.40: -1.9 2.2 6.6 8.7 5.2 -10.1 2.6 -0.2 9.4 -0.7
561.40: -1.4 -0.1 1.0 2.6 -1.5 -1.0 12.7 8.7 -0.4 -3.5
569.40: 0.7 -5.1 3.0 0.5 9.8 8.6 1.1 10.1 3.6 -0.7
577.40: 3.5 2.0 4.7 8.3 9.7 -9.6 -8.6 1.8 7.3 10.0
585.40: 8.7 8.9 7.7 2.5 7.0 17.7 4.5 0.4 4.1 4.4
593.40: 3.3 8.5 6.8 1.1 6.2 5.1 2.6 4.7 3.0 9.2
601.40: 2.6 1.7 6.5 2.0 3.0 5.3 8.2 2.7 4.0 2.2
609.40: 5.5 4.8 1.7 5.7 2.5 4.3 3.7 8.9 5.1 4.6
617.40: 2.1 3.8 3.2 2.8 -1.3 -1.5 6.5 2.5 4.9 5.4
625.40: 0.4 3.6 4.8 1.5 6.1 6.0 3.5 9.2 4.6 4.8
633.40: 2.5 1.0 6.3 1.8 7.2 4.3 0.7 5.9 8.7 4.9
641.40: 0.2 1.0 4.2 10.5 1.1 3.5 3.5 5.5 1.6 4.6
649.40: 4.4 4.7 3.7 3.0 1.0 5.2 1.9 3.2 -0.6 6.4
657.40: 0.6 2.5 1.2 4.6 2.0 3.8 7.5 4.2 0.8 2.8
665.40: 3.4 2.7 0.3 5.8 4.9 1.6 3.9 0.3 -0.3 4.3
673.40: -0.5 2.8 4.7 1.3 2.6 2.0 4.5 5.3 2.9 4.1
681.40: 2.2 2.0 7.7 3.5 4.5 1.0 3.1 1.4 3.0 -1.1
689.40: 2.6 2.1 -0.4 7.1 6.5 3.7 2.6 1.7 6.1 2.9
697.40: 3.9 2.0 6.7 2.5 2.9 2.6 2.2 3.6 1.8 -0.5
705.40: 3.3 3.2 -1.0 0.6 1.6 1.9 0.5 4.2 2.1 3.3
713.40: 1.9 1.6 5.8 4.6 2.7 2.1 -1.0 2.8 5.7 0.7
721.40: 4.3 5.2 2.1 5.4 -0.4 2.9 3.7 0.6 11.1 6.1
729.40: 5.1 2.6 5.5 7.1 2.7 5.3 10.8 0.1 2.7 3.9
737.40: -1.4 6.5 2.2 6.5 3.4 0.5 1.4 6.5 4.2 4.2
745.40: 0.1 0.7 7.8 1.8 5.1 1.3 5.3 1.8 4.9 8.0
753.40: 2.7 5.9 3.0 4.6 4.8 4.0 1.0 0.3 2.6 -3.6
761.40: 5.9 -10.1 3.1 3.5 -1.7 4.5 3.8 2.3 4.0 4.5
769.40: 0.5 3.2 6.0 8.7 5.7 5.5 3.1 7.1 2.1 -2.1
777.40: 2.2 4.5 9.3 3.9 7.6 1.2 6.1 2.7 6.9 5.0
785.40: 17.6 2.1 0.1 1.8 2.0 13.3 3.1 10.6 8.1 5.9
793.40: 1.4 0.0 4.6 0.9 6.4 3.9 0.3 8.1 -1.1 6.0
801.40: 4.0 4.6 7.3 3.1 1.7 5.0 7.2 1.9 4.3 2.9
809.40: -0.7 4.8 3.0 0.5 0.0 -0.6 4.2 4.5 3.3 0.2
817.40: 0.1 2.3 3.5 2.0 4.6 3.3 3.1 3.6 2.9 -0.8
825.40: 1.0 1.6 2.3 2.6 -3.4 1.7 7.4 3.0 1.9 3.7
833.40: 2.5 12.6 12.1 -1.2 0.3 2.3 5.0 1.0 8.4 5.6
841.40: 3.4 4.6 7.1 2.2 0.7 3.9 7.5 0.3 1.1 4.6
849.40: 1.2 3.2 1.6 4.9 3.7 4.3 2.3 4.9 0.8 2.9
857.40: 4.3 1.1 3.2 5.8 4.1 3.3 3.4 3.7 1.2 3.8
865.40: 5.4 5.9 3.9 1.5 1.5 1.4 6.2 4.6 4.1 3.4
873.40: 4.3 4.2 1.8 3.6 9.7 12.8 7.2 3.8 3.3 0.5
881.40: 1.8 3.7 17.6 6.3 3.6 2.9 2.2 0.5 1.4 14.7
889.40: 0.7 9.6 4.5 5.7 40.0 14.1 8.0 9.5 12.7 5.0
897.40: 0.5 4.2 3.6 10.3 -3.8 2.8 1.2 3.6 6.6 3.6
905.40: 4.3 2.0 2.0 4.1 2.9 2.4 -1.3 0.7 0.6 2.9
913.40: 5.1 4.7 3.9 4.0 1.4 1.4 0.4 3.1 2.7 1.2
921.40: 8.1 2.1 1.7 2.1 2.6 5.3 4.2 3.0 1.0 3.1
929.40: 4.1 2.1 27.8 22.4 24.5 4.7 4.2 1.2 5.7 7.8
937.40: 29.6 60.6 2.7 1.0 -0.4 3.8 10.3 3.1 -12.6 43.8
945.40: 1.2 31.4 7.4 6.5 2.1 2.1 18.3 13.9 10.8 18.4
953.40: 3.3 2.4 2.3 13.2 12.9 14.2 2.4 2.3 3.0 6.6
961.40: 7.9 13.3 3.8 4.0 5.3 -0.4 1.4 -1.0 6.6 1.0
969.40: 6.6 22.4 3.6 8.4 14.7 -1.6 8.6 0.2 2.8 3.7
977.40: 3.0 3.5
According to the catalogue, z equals 1.39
